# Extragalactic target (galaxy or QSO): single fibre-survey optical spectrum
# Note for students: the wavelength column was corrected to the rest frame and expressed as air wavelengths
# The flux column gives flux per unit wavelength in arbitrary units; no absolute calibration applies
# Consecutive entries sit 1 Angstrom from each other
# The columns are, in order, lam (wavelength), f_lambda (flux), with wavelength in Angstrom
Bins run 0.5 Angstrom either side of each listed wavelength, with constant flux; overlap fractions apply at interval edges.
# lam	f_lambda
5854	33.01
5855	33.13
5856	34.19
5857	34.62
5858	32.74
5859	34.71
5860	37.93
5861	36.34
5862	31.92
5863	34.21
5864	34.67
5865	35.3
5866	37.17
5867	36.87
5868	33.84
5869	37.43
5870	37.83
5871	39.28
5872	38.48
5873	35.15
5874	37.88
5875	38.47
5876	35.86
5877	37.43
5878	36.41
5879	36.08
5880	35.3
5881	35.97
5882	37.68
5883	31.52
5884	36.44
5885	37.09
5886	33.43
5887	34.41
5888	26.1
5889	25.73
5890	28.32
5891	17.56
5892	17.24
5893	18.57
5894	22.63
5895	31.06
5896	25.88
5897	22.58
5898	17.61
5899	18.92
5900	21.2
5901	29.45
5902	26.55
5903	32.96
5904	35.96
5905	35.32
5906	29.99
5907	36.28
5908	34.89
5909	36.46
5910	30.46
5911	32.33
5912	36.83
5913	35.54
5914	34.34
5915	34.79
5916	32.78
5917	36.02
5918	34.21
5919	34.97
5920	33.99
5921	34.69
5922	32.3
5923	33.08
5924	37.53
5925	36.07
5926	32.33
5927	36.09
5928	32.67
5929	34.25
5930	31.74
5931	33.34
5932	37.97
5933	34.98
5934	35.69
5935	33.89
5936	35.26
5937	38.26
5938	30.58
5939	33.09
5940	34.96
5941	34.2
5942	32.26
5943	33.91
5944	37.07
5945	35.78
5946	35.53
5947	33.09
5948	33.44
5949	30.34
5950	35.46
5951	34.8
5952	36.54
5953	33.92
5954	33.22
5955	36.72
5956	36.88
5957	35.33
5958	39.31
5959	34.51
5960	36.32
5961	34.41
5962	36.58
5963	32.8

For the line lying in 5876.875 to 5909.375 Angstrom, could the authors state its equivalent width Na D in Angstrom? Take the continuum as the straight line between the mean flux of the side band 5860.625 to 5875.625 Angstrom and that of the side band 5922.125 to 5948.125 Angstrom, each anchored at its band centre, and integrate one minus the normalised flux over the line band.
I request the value 5.44 Angstrom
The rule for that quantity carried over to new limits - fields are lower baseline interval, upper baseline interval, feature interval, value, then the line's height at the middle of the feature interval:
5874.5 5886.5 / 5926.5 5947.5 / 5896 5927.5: 2.8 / 35.2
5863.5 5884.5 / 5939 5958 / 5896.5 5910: 2.5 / 35.8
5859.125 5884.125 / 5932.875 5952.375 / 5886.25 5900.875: 4.9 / 35.6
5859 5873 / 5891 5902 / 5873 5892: -2.7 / 28.8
